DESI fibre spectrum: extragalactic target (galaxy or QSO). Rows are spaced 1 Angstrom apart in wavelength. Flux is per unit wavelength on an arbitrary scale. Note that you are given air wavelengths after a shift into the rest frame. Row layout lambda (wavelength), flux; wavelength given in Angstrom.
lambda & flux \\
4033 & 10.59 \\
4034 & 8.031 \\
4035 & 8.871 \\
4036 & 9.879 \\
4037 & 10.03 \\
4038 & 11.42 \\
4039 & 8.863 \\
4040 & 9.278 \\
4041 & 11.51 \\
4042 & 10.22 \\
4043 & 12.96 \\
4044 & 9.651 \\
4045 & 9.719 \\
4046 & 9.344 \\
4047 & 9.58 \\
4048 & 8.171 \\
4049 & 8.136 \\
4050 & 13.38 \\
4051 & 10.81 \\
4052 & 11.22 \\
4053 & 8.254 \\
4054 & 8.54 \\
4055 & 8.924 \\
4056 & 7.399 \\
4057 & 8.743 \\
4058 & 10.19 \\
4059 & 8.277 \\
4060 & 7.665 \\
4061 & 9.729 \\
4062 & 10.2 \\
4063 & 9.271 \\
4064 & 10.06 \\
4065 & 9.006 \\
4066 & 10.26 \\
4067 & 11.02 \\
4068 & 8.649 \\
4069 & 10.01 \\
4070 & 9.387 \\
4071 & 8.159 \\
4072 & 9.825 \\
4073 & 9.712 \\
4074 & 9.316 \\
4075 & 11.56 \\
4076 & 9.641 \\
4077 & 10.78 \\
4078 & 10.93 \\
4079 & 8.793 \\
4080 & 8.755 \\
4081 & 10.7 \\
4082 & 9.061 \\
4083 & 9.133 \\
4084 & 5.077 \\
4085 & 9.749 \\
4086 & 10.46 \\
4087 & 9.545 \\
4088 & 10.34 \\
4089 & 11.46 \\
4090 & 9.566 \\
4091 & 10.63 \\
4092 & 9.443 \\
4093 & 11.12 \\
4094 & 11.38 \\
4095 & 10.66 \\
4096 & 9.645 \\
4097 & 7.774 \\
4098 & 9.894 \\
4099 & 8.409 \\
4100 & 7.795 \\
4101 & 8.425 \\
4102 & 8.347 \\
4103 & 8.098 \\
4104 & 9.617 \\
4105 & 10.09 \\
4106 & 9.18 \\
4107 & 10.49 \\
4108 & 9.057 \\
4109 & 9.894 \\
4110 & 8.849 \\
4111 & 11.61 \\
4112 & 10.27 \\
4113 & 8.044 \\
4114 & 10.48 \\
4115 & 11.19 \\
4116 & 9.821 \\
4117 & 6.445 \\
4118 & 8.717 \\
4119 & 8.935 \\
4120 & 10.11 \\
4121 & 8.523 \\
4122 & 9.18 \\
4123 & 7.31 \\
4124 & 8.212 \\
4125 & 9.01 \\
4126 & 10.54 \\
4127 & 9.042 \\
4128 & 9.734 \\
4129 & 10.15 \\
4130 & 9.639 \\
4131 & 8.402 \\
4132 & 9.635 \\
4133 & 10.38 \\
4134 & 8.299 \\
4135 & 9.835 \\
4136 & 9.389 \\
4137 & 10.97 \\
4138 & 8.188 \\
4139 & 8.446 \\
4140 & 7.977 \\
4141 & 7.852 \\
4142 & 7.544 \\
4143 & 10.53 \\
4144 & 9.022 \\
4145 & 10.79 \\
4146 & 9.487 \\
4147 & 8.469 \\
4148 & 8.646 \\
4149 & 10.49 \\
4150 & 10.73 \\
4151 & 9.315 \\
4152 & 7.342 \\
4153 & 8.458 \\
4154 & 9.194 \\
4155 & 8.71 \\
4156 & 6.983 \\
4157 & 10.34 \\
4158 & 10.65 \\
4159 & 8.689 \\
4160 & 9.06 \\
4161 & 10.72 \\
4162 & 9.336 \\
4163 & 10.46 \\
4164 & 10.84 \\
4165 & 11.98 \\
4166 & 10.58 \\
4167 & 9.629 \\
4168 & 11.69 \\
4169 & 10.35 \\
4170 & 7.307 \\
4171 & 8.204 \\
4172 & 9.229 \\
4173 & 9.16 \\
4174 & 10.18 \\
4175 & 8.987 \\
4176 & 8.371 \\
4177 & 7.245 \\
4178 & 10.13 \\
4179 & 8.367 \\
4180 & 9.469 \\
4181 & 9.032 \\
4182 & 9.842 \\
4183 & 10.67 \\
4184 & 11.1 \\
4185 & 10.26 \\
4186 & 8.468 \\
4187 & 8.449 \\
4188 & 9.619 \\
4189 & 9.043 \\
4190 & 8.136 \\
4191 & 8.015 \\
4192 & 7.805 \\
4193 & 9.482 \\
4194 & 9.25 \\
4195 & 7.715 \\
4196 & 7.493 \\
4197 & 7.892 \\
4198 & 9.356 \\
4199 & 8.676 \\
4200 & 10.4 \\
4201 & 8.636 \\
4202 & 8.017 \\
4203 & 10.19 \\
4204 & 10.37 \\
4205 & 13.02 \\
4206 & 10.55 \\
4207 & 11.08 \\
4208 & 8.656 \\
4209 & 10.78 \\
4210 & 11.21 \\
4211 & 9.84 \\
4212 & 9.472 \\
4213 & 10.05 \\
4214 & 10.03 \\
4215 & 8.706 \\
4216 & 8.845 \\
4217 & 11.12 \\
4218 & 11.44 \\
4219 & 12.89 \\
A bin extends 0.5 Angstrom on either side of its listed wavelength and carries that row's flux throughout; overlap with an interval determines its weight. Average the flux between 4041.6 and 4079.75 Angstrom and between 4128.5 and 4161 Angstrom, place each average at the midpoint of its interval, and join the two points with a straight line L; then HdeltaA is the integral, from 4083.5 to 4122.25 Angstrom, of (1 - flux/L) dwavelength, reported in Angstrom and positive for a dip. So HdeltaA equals -0.06 Angstrom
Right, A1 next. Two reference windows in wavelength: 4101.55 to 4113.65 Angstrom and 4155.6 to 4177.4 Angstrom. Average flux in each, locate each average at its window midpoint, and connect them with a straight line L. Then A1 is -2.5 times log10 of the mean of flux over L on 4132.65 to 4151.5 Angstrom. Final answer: 0.03 mag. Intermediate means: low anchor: 9.48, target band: 9.27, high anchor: 9.57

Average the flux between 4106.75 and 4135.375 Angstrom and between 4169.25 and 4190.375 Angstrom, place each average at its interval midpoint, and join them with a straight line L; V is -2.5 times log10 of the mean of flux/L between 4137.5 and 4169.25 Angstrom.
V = -0.03 mag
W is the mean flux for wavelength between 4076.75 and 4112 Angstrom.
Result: 9.57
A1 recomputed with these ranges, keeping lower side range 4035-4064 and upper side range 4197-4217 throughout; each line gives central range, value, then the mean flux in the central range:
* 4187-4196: 0.153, 8.56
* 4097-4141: 0.066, 9.19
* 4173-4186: 0.047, 9.42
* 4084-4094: -0.036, 10.1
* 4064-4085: 0.023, 9.51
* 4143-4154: 0.054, 9.33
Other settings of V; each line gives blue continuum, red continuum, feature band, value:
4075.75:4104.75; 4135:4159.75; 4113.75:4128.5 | 0.019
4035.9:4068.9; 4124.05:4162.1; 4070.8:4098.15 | -0.025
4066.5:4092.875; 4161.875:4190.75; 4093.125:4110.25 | 0.039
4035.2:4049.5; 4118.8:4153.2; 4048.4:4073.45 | 0.032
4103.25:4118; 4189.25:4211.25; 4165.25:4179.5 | 0.018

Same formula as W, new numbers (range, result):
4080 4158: 9.31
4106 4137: 9.4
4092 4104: 9.26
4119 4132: 9.16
